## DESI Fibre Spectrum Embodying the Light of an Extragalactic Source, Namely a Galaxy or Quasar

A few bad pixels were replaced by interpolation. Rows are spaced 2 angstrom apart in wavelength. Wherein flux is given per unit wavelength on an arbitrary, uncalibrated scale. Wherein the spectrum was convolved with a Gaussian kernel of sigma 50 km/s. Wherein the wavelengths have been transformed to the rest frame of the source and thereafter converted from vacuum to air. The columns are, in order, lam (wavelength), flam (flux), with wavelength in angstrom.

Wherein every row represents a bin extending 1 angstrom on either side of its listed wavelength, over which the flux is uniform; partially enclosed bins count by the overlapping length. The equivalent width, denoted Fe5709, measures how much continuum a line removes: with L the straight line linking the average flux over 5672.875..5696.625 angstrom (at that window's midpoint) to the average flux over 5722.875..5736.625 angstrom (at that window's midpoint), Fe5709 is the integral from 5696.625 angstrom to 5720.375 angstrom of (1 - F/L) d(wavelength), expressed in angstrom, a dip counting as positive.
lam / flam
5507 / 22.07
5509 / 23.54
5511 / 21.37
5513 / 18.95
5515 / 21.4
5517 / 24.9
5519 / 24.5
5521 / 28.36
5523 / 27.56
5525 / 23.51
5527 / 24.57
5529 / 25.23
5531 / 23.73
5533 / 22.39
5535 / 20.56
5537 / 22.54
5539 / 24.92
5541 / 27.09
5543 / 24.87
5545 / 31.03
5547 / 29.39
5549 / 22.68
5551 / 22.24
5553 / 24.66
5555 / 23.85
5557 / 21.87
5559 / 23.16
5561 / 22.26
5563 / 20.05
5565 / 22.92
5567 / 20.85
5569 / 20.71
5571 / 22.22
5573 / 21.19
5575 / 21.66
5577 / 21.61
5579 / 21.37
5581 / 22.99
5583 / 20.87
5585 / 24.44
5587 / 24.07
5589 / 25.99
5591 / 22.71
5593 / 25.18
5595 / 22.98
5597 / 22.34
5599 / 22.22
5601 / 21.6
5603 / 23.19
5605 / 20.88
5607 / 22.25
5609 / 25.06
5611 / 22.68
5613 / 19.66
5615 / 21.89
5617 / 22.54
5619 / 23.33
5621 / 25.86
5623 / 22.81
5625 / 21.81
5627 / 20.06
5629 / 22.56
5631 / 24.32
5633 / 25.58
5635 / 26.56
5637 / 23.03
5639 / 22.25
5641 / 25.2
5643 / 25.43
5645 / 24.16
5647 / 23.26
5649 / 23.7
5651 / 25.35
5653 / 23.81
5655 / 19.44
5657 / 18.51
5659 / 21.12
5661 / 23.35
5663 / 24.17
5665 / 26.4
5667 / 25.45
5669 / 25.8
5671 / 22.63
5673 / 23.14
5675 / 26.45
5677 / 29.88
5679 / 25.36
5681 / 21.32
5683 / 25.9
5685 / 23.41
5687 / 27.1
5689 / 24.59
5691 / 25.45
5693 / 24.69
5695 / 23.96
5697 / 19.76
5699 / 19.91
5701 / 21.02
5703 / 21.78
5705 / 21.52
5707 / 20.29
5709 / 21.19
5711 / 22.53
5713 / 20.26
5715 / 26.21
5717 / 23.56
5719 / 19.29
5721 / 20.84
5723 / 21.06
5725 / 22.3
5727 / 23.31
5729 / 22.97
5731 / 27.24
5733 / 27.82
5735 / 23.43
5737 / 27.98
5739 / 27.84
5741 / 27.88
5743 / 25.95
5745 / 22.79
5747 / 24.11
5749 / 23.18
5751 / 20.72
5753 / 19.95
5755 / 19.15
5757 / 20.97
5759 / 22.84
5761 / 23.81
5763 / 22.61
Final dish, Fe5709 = 3.1 angstrom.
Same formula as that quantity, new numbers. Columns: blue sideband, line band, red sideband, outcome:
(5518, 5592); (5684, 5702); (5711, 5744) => 0.6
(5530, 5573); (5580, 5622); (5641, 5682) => 1.3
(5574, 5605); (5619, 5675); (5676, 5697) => 1.1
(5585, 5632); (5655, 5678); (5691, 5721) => -1.8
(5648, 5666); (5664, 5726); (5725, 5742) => 2.4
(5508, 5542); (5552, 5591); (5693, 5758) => 1.9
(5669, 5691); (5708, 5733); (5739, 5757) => 1.2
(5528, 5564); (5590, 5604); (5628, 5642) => 0.7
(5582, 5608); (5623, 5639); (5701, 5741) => -0.2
